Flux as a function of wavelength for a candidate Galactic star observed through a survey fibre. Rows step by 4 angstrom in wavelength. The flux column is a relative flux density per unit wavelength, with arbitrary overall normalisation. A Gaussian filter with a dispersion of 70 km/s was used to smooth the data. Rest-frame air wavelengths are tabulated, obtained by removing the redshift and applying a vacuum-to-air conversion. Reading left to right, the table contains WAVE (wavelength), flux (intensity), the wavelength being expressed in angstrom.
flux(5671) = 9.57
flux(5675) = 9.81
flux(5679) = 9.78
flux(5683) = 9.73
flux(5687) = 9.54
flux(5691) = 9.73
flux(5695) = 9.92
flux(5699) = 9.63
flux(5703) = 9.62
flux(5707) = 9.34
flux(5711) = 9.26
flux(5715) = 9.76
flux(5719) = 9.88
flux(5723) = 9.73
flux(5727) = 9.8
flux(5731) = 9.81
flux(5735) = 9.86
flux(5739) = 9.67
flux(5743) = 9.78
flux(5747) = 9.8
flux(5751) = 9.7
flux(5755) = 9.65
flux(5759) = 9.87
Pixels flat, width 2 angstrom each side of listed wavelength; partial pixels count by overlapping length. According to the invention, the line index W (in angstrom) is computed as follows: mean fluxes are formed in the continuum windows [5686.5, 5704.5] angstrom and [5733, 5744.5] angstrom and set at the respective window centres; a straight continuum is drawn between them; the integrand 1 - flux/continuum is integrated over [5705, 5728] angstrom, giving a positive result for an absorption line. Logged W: 0.3 angstrom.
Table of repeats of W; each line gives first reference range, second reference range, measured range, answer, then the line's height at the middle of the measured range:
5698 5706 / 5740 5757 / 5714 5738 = -0.35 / 9.66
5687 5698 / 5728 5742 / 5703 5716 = 0.41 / 9.77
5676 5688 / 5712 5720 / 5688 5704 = 0.00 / 9.72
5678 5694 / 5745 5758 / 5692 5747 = 0.09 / 9.72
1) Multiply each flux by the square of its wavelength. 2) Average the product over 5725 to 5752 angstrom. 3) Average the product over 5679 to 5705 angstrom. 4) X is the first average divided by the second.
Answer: 1.0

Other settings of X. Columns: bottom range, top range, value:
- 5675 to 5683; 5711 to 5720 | 1.00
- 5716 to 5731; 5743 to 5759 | 1.00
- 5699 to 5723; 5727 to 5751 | 1.03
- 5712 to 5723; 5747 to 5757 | 1.01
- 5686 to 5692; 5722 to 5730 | 1.03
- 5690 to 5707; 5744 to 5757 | 1.02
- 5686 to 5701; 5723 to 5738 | 1.02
